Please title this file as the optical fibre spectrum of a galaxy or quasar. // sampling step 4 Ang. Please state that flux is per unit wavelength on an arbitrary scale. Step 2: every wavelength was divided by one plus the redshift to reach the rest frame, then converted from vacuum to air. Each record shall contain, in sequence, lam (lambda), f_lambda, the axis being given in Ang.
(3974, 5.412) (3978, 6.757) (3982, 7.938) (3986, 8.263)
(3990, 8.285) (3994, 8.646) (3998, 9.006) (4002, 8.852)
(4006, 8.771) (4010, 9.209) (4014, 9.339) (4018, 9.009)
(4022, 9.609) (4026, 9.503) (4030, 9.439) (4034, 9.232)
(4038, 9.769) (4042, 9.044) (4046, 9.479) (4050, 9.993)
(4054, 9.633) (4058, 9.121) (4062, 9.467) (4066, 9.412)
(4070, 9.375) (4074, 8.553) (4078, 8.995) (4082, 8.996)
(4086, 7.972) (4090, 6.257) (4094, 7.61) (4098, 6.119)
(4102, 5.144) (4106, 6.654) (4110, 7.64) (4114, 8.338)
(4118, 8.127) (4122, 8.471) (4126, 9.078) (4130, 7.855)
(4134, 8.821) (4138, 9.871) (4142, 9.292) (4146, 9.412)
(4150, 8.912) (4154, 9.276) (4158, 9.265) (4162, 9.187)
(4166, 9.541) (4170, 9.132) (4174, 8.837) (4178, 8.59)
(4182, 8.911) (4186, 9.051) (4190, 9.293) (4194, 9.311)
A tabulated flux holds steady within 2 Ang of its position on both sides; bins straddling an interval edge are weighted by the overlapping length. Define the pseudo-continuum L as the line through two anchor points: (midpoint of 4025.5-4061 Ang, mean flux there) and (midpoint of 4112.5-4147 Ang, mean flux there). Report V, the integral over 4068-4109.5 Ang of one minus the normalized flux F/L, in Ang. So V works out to 7.1 Ang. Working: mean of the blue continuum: 9.47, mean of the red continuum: 8.8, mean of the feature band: 7.57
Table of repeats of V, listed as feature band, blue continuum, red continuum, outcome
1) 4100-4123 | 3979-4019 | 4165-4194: 4.03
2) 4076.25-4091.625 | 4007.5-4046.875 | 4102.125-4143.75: 1.11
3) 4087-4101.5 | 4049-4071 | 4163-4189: 4.27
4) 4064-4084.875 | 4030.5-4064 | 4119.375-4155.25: 0.67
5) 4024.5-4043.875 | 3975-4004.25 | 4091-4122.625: -4.01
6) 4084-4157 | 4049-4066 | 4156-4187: 9.39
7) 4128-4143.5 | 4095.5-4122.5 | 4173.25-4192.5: -2.26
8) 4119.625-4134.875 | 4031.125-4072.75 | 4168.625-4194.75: 1.09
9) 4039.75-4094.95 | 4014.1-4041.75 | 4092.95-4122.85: -3.65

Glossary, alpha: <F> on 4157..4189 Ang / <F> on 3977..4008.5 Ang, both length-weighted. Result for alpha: 1.08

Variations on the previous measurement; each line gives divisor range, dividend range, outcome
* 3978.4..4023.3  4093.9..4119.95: 0.81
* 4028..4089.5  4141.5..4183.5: 1.00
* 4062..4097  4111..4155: 1.05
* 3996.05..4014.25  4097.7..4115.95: 0.76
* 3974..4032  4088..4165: 0.95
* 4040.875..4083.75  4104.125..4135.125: 0.87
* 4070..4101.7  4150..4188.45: 1.17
